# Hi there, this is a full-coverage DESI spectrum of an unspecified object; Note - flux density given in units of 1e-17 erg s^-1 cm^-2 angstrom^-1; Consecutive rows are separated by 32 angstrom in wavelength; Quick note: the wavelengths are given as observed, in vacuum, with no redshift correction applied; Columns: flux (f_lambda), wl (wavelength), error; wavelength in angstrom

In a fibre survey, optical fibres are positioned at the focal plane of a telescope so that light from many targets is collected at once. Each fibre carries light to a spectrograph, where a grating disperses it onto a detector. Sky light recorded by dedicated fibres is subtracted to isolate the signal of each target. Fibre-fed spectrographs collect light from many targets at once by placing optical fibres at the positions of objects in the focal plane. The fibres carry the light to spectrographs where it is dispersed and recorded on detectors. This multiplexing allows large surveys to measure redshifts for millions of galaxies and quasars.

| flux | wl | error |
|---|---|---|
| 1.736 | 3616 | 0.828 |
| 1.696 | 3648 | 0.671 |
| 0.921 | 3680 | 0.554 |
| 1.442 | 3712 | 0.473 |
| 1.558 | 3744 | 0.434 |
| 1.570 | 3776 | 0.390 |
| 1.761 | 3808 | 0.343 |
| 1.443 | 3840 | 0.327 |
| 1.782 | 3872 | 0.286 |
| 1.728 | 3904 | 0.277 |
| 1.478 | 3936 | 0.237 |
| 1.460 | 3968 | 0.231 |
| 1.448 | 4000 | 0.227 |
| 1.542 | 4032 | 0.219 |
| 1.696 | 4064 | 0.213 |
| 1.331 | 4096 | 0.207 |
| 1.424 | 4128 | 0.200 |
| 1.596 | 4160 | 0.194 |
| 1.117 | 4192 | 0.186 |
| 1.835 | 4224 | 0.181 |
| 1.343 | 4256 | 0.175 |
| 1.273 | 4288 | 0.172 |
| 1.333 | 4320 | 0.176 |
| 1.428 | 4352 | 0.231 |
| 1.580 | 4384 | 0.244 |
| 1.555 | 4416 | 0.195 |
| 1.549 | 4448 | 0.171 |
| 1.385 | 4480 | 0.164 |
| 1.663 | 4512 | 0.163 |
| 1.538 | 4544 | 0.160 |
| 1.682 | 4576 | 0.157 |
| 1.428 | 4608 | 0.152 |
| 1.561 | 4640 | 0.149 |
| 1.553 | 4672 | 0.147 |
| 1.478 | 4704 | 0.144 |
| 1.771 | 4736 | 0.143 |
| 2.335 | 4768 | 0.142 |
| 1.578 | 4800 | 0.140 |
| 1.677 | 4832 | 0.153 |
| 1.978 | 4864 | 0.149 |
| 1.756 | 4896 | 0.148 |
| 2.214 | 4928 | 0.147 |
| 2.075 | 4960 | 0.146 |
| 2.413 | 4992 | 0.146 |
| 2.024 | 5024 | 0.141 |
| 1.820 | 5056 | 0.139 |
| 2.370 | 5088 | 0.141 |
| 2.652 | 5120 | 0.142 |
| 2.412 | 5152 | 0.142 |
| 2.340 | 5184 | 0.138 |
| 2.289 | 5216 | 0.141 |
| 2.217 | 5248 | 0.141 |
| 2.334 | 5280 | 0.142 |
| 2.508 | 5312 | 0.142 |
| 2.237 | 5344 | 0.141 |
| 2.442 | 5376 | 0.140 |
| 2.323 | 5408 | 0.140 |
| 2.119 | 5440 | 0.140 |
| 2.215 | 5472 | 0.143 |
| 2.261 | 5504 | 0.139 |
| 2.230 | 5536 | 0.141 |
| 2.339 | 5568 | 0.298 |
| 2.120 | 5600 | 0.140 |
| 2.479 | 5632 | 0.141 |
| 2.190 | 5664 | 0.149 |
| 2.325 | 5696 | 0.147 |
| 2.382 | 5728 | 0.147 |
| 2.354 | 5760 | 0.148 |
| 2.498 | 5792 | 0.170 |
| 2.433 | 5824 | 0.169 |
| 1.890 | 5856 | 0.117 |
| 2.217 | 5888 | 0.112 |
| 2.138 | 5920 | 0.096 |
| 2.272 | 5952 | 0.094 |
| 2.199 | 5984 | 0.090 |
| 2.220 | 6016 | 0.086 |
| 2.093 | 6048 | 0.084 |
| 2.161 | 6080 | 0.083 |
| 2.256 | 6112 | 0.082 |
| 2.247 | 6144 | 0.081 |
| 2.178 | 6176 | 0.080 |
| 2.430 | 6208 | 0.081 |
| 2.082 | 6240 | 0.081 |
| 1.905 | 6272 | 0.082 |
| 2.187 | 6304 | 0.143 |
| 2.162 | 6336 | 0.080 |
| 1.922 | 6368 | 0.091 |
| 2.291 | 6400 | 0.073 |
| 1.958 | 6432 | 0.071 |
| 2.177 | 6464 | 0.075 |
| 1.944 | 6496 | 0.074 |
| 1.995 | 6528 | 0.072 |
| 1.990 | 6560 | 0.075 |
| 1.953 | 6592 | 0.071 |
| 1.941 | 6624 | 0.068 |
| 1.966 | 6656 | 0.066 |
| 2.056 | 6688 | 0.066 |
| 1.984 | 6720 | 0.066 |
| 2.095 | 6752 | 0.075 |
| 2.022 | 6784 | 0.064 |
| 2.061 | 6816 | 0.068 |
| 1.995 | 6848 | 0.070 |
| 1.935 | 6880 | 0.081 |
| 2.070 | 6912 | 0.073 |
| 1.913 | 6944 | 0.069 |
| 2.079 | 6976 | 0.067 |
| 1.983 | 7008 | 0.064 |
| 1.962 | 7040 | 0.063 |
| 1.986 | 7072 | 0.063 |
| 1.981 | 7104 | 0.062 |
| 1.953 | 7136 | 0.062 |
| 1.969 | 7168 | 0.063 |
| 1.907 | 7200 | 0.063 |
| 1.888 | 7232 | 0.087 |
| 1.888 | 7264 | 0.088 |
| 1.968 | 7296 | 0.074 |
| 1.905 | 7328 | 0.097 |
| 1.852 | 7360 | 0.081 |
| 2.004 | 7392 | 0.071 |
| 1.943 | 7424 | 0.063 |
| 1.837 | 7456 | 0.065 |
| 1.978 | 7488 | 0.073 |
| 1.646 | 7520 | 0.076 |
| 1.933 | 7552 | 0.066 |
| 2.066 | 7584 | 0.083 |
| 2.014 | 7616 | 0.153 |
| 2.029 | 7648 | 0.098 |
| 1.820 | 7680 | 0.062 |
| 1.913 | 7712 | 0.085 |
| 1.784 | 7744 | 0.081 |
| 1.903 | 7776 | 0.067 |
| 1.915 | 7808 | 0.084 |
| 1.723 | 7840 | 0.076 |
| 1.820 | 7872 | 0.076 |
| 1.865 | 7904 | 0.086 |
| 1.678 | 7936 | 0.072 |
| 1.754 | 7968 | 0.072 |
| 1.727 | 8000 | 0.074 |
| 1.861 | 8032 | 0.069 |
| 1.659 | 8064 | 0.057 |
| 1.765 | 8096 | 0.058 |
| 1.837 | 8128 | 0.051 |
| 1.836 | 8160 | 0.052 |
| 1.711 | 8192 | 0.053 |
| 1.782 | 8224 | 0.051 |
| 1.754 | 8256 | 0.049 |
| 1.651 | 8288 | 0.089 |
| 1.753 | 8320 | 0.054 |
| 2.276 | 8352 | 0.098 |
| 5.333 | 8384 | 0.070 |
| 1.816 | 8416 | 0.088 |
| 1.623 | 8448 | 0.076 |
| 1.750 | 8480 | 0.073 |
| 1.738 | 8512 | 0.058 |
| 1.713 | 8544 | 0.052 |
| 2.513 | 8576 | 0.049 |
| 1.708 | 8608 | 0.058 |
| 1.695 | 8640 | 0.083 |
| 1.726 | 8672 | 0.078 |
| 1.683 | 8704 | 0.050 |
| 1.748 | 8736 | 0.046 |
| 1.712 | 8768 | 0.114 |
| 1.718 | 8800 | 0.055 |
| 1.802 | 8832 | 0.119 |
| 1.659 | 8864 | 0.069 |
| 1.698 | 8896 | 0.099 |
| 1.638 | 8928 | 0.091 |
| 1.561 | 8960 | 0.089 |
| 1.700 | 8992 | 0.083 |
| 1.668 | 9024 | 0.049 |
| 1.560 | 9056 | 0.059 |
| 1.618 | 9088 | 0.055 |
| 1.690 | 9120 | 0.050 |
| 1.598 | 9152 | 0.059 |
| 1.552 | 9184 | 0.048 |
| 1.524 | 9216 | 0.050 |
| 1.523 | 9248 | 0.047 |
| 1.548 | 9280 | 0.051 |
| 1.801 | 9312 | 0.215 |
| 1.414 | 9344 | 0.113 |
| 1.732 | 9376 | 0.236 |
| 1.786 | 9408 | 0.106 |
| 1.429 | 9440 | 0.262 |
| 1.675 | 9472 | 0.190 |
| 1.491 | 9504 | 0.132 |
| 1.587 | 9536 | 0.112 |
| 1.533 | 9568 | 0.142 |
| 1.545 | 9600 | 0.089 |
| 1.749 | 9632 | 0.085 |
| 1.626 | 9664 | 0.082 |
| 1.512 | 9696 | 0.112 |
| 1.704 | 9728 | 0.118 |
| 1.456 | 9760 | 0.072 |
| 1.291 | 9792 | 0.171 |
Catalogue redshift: 0.275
